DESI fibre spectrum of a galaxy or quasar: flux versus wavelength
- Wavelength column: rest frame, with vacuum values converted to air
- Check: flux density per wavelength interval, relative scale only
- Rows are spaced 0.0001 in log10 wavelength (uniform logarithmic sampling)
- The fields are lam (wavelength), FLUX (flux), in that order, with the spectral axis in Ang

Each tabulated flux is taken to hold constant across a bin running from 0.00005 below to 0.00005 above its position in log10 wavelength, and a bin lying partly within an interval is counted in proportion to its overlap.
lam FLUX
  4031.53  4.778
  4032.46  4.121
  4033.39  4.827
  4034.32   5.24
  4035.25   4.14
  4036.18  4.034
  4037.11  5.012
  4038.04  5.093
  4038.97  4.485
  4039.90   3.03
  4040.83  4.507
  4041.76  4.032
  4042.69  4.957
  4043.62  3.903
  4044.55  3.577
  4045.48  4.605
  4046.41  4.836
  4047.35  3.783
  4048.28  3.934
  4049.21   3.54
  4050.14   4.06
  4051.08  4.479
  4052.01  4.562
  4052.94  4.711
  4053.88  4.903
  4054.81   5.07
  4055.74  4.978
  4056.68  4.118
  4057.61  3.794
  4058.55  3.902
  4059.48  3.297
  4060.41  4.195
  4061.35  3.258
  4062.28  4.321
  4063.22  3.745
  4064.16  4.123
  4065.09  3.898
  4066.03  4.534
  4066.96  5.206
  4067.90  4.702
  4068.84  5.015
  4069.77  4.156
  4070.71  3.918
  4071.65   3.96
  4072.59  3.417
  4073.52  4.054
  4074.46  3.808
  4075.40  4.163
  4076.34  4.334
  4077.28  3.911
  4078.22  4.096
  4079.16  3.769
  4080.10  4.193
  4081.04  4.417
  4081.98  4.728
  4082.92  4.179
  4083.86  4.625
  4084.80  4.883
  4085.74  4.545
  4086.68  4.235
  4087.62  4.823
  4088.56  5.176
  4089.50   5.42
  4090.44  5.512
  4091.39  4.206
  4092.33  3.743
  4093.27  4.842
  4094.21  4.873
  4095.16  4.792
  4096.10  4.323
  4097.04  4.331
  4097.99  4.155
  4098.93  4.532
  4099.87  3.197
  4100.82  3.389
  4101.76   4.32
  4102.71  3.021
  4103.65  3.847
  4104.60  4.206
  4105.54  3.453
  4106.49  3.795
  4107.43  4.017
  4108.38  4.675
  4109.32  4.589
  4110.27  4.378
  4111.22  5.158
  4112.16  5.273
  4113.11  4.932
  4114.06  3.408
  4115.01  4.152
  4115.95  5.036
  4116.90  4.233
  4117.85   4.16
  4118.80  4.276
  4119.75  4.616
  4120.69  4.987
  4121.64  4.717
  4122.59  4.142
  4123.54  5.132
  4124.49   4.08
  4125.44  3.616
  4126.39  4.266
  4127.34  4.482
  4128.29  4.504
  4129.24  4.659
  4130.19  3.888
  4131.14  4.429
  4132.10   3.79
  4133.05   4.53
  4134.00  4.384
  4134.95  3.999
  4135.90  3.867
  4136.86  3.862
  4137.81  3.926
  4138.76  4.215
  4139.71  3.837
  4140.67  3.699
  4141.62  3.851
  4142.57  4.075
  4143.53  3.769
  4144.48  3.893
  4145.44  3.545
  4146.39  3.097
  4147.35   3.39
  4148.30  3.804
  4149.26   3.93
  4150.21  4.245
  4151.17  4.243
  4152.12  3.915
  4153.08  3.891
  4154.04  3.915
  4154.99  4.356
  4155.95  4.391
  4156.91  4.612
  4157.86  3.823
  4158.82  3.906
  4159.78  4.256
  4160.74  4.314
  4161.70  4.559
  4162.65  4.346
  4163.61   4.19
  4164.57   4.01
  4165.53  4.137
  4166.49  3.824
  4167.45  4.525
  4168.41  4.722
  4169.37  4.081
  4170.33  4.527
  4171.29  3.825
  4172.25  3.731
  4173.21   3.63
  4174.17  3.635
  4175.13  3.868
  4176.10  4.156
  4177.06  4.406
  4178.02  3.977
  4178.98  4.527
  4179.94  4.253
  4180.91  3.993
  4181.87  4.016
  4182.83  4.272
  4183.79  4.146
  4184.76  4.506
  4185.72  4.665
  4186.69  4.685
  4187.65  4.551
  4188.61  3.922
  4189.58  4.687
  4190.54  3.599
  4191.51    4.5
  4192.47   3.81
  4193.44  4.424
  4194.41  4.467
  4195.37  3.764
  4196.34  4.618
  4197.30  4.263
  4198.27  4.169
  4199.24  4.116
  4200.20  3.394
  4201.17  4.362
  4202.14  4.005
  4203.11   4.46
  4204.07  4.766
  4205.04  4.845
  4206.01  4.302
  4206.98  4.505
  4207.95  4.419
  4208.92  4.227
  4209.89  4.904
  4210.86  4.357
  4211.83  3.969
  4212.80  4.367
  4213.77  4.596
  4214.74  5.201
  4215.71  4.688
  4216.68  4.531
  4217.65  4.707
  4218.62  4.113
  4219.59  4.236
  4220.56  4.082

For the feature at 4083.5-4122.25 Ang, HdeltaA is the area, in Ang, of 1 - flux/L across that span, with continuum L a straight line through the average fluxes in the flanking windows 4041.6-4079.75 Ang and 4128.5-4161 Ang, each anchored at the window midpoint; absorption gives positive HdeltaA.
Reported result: -2.9 Ang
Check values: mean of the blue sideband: 4.19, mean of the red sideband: 4.01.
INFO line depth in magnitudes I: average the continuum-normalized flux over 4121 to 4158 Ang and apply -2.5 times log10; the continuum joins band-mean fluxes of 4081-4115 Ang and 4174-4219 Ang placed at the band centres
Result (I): 0.072 mag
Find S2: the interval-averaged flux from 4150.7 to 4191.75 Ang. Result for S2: 4.19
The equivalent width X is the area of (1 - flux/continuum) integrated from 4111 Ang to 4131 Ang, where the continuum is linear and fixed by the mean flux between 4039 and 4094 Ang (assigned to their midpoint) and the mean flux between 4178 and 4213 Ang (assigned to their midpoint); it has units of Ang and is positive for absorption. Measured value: -0.7 Ang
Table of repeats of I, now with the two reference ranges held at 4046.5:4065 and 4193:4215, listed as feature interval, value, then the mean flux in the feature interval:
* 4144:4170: 0.057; 4.07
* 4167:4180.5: 0.048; 4.13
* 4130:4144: 0.068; 4.01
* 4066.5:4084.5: -0.017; 4.25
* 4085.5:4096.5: -0.125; 4.71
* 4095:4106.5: 0.075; 3.93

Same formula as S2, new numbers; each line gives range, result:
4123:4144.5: 4.12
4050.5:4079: 4.21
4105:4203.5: 4.18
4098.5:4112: 4.07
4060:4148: 4.23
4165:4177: 4.07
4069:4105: 4.27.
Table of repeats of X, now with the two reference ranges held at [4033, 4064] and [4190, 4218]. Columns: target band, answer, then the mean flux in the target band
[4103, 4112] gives 0.1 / 4.25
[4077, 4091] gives -0.9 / 4.57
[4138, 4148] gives 1.3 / 3.74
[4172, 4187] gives 0.6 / 4.15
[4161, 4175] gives 0.7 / 4.12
